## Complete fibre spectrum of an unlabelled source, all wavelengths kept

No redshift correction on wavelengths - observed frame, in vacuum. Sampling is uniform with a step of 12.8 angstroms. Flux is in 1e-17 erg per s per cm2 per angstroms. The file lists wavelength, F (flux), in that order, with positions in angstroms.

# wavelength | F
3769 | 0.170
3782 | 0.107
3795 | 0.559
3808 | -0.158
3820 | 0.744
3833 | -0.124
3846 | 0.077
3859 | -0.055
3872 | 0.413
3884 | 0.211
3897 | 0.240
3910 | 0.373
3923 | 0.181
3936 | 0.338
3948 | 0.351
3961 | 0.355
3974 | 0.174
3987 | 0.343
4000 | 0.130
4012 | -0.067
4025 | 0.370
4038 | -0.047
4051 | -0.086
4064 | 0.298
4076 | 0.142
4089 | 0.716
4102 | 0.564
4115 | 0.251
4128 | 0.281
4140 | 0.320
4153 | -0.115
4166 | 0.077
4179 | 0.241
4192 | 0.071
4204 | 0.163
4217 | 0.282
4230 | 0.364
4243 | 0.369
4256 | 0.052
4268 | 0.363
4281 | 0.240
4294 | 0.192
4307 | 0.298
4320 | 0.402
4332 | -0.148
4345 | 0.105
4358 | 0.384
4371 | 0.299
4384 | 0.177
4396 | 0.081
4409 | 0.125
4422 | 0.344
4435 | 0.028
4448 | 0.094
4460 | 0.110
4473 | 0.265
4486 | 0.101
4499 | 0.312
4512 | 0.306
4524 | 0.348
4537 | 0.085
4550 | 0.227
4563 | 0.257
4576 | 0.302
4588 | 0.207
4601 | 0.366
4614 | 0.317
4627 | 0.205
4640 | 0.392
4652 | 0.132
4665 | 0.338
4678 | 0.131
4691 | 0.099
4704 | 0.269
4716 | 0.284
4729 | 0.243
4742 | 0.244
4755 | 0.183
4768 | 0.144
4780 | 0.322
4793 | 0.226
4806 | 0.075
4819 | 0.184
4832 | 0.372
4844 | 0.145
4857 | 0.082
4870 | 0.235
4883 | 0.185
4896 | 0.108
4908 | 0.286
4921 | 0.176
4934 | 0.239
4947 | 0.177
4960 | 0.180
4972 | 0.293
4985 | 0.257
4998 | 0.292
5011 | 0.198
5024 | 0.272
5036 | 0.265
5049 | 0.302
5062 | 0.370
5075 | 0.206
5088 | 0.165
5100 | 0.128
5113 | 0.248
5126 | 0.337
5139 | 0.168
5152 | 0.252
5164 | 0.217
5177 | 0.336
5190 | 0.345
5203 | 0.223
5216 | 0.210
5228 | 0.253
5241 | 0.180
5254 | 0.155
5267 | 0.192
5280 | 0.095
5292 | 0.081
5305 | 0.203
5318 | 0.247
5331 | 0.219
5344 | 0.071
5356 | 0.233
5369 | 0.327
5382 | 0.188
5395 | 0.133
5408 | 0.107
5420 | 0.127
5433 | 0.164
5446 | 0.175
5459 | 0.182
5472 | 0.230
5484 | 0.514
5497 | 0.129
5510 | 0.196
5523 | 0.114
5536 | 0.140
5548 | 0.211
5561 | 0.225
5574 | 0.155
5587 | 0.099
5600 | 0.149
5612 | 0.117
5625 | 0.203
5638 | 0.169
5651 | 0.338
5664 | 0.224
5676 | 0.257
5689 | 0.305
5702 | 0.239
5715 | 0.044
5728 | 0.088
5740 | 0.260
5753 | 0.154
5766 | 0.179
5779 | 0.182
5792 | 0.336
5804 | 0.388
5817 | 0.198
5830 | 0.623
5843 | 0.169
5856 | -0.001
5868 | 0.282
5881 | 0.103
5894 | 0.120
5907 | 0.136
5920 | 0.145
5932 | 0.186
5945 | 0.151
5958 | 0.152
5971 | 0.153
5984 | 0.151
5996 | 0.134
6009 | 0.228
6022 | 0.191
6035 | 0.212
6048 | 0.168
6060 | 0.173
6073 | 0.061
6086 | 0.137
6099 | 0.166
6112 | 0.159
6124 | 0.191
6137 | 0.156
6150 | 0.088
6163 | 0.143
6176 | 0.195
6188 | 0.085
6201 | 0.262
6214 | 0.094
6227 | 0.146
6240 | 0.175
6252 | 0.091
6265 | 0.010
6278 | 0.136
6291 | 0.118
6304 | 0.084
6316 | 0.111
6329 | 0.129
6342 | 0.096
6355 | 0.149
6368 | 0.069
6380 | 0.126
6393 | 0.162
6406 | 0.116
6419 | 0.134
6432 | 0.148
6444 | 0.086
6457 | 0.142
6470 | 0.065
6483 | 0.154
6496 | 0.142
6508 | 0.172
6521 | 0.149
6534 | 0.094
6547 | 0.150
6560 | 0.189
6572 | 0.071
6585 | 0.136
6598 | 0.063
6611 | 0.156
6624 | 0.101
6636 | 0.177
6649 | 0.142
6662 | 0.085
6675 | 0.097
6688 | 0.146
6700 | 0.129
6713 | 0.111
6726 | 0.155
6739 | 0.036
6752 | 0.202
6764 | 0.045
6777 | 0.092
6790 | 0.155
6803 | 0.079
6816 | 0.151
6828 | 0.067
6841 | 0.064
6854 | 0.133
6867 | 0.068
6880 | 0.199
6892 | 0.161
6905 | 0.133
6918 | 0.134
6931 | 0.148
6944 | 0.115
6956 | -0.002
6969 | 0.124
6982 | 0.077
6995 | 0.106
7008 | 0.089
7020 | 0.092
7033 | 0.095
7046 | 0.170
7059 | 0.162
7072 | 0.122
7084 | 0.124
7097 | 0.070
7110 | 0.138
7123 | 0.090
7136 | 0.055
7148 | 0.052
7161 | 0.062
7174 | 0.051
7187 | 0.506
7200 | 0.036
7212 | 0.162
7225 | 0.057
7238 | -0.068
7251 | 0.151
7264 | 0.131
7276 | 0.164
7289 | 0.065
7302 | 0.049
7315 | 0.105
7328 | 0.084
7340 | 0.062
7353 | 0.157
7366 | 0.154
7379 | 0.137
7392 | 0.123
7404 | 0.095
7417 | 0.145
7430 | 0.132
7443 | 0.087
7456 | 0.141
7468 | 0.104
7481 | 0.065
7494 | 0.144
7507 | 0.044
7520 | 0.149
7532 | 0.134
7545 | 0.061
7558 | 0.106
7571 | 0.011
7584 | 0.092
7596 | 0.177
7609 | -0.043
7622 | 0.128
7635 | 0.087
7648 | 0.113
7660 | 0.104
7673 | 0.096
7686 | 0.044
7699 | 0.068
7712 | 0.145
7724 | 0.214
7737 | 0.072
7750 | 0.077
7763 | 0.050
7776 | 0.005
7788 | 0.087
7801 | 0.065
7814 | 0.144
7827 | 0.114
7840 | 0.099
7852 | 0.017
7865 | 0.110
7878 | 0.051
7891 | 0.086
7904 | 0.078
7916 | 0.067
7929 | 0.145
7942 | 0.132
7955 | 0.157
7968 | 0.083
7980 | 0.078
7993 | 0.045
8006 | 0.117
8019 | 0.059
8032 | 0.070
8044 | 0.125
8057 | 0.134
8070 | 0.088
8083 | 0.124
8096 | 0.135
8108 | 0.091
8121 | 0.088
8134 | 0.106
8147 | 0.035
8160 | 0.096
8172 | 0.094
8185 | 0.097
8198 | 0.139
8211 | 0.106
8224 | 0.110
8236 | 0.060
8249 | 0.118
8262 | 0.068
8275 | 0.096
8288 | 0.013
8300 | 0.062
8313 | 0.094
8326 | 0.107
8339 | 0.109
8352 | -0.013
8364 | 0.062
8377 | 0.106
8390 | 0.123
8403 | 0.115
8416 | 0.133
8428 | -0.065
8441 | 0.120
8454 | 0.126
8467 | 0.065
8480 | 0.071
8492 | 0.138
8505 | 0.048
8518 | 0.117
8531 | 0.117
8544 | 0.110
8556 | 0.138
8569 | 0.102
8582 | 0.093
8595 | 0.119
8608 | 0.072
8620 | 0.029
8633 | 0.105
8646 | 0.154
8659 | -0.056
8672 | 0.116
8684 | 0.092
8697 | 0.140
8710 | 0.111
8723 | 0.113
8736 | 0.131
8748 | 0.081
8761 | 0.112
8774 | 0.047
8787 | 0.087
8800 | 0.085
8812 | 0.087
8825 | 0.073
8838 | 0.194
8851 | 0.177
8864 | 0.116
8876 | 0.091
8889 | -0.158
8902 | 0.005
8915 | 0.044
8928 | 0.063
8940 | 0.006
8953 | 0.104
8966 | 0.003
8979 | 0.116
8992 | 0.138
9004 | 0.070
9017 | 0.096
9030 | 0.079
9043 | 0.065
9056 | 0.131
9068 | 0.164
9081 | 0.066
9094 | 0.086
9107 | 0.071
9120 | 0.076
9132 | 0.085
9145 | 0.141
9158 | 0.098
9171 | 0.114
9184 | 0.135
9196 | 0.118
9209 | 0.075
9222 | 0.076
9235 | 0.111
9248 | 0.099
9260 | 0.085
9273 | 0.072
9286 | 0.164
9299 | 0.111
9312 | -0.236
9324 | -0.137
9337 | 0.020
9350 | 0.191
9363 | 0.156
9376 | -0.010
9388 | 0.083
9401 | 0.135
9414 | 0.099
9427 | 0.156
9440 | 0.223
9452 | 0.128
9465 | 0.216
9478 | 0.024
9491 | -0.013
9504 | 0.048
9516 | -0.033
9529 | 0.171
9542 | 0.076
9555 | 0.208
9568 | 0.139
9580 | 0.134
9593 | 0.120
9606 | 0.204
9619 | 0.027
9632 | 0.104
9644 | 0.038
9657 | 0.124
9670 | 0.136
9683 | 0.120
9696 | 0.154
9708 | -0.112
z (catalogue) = 0.10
